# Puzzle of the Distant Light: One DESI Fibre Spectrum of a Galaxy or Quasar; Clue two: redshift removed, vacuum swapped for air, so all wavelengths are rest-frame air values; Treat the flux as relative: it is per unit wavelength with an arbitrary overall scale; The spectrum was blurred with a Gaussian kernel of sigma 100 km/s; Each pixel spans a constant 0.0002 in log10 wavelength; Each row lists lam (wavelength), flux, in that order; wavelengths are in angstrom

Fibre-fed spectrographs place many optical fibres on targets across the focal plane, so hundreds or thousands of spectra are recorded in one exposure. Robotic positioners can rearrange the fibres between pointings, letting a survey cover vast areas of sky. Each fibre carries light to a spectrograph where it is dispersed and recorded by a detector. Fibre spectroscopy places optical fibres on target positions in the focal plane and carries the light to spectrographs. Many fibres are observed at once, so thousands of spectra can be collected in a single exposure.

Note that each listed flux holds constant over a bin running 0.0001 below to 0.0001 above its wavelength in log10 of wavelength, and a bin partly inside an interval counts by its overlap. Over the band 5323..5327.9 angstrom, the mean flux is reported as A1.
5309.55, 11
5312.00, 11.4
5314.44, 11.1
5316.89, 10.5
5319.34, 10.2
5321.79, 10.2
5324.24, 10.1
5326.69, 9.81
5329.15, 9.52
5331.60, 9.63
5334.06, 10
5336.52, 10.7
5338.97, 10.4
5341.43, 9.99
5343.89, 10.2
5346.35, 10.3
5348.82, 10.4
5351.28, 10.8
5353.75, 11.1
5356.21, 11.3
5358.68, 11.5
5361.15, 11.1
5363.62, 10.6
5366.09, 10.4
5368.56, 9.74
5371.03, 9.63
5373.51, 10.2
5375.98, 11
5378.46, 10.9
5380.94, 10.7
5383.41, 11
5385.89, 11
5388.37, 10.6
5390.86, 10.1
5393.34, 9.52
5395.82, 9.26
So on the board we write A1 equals 9.96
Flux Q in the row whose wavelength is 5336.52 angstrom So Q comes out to 10.7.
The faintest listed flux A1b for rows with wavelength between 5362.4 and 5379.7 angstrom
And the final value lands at 9.63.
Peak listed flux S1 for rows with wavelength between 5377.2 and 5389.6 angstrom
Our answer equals 11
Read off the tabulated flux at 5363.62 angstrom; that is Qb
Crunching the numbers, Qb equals 10.6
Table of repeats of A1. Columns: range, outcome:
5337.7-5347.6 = 10.2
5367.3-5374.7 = 9.85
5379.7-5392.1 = 10.7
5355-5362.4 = 11.3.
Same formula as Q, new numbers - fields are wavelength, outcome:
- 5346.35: 10.3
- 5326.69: 9.81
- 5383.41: 11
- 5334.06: 10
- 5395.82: 9.26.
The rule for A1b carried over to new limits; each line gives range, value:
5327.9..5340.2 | 9.52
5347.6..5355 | 10.4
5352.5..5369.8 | 9.74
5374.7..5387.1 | 10.7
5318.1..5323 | 10.2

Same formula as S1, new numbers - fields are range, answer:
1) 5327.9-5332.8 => 9.63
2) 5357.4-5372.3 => 11.5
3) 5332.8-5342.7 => 10.7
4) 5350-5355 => 11.1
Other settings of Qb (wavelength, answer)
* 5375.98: 11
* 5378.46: 10.9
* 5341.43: 9.99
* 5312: 11.4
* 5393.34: 9.52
